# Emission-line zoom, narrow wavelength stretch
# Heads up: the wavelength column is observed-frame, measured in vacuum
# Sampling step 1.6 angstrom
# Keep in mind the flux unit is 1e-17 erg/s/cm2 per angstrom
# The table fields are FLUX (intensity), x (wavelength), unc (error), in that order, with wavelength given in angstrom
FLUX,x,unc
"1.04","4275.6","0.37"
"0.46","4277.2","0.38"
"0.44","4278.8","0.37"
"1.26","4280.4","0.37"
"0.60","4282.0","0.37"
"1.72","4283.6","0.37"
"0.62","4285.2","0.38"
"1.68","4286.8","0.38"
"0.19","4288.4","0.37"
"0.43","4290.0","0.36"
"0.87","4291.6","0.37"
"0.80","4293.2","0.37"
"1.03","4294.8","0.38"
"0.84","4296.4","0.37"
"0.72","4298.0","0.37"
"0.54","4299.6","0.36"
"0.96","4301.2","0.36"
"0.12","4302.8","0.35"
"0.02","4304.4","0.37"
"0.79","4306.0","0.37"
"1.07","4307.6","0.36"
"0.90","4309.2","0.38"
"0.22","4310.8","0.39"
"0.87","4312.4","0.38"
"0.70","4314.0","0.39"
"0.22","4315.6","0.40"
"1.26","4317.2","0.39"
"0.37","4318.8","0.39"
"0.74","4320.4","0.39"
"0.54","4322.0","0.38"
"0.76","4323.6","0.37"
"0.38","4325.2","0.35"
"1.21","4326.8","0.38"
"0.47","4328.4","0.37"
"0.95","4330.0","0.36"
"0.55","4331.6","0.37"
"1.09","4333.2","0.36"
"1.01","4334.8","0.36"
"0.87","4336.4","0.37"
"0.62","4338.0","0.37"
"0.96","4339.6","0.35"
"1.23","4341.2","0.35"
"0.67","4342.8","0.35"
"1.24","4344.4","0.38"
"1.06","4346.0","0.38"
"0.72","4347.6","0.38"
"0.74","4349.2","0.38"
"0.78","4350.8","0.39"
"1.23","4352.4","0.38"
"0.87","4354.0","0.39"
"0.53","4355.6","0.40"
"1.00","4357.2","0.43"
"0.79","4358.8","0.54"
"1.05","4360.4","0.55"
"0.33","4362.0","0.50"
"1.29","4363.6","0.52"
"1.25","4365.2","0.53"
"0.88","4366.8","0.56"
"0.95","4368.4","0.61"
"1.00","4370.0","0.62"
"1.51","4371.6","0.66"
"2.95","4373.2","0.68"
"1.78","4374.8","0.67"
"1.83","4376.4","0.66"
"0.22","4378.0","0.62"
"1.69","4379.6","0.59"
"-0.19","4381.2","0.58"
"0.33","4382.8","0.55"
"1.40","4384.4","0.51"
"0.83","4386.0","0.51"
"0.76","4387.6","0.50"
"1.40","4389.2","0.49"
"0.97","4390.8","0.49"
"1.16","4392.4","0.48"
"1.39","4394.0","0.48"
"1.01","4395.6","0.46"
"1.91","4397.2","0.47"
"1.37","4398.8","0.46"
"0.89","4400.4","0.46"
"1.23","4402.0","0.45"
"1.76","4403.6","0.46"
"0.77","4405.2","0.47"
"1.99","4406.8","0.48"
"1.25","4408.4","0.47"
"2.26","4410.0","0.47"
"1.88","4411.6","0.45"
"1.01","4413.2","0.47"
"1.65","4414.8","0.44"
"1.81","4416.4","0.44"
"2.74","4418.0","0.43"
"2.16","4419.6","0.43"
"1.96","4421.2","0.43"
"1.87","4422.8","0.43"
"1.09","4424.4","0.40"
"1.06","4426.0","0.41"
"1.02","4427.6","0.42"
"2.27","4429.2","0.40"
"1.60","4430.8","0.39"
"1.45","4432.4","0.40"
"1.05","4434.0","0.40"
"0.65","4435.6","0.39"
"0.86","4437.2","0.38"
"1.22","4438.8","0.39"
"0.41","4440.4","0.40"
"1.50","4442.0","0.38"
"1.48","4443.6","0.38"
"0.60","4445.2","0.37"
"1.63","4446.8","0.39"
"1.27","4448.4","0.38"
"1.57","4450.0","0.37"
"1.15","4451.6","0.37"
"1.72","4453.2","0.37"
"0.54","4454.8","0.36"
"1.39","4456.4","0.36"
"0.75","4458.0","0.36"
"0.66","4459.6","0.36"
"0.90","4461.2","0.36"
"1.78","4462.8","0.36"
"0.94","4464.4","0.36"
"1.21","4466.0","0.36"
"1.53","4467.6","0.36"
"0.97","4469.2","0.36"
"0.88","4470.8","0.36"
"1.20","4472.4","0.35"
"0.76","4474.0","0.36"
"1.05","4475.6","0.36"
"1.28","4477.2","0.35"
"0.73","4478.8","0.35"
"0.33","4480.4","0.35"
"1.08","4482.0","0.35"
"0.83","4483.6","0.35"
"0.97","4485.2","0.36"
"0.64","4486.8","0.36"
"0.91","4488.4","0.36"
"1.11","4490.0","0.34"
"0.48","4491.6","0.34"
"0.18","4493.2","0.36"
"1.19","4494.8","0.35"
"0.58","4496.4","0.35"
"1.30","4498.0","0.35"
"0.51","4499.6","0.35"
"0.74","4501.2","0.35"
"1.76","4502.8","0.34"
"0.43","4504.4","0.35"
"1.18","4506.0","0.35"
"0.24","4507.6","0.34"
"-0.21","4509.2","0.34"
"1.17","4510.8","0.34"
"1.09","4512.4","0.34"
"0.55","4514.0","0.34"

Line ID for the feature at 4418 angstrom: C III]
